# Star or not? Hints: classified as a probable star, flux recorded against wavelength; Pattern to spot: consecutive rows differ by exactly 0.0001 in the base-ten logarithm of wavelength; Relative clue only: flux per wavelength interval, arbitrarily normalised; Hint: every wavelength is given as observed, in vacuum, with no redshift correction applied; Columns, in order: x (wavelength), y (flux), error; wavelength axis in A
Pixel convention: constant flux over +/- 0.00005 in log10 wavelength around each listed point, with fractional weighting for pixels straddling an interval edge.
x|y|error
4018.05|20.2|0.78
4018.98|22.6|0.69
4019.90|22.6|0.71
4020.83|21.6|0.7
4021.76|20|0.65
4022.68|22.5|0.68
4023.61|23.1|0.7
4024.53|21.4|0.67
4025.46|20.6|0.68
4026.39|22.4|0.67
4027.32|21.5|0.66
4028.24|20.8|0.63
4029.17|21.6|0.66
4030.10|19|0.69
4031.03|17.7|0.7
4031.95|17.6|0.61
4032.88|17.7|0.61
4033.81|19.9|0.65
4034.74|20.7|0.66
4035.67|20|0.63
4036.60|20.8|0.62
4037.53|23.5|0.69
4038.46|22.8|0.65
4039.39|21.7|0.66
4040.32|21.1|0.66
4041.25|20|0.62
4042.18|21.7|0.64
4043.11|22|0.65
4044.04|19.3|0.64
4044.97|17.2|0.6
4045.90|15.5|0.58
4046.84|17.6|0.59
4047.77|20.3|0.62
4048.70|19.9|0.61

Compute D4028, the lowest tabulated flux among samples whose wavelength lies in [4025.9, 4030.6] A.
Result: 19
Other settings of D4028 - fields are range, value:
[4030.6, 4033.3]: 17.6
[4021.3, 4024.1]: 20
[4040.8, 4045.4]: 17.2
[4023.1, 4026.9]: 20.6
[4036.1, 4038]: 20.8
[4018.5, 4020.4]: 22.6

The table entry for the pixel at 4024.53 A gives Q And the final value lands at 21.4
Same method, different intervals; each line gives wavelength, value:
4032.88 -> 17.7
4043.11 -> 22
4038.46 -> 22.8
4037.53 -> 23.5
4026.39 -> 22.4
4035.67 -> 20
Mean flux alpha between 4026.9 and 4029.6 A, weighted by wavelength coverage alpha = 21.3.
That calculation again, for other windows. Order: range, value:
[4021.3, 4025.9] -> 21.6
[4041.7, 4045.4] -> 20.1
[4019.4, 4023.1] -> 21.7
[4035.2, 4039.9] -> 21.7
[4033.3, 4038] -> 20.9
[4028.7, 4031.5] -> 19.4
